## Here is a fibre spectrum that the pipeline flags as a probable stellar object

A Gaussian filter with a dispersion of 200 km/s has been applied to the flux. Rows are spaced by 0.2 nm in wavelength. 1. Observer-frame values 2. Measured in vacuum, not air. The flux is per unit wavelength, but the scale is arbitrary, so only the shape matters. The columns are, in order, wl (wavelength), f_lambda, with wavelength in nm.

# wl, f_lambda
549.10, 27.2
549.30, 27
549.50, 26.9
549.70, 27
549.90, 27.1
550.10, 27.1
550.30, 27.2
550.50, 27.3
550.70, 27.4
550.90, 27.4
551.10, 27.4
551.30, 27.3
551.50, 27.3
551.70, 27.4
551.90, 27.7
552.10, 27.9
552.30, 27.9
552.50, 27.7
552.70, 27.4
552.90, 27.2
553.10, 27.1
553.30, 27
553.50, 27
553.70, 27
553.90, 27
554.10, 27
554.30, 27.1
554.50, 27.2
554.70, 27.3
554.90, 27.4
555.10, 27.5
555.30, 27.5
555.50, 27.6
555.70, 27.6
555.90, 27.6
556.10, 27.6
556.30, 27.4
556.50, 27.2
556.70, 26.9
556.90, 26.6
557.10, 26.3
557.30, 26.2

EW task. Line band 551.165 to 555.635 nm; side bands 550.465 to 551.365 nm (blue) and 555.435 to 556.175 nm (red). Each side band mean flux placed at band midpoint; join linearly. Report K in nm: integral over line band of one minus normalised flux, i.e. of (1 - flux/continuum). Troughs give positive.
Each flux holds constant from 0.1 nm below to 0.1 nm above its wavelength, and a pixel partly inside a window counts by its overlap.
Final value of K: 0.023 nm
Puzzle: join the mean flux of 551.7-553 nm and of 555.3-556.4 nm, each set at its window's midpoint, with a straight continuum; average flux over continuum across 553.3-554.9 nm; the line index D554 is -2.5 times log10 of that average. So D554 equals 0.02 mag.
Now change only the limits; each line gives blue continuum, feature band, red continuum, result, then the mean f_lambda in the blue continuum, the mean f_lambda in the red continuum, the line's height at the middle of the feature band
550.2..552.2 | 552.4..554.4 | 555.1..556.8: 0.01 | 27.4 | 27.4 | 27.4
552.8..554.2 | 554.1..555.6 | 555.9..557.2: -0.01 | 27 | 27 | 27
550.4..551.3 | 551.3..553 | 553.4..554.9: -0.01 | 27.4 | 27.1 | 27.3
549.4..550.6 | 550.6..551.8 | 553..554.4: -0.01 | 27.1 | 27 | 27.1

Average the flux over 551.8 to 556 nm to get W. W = 27.4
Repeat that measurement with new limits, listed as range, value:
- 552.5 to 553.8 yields 27.2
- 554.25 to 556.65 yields 27.4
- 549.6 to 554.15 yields 27.3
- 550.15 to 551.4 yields 27.3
